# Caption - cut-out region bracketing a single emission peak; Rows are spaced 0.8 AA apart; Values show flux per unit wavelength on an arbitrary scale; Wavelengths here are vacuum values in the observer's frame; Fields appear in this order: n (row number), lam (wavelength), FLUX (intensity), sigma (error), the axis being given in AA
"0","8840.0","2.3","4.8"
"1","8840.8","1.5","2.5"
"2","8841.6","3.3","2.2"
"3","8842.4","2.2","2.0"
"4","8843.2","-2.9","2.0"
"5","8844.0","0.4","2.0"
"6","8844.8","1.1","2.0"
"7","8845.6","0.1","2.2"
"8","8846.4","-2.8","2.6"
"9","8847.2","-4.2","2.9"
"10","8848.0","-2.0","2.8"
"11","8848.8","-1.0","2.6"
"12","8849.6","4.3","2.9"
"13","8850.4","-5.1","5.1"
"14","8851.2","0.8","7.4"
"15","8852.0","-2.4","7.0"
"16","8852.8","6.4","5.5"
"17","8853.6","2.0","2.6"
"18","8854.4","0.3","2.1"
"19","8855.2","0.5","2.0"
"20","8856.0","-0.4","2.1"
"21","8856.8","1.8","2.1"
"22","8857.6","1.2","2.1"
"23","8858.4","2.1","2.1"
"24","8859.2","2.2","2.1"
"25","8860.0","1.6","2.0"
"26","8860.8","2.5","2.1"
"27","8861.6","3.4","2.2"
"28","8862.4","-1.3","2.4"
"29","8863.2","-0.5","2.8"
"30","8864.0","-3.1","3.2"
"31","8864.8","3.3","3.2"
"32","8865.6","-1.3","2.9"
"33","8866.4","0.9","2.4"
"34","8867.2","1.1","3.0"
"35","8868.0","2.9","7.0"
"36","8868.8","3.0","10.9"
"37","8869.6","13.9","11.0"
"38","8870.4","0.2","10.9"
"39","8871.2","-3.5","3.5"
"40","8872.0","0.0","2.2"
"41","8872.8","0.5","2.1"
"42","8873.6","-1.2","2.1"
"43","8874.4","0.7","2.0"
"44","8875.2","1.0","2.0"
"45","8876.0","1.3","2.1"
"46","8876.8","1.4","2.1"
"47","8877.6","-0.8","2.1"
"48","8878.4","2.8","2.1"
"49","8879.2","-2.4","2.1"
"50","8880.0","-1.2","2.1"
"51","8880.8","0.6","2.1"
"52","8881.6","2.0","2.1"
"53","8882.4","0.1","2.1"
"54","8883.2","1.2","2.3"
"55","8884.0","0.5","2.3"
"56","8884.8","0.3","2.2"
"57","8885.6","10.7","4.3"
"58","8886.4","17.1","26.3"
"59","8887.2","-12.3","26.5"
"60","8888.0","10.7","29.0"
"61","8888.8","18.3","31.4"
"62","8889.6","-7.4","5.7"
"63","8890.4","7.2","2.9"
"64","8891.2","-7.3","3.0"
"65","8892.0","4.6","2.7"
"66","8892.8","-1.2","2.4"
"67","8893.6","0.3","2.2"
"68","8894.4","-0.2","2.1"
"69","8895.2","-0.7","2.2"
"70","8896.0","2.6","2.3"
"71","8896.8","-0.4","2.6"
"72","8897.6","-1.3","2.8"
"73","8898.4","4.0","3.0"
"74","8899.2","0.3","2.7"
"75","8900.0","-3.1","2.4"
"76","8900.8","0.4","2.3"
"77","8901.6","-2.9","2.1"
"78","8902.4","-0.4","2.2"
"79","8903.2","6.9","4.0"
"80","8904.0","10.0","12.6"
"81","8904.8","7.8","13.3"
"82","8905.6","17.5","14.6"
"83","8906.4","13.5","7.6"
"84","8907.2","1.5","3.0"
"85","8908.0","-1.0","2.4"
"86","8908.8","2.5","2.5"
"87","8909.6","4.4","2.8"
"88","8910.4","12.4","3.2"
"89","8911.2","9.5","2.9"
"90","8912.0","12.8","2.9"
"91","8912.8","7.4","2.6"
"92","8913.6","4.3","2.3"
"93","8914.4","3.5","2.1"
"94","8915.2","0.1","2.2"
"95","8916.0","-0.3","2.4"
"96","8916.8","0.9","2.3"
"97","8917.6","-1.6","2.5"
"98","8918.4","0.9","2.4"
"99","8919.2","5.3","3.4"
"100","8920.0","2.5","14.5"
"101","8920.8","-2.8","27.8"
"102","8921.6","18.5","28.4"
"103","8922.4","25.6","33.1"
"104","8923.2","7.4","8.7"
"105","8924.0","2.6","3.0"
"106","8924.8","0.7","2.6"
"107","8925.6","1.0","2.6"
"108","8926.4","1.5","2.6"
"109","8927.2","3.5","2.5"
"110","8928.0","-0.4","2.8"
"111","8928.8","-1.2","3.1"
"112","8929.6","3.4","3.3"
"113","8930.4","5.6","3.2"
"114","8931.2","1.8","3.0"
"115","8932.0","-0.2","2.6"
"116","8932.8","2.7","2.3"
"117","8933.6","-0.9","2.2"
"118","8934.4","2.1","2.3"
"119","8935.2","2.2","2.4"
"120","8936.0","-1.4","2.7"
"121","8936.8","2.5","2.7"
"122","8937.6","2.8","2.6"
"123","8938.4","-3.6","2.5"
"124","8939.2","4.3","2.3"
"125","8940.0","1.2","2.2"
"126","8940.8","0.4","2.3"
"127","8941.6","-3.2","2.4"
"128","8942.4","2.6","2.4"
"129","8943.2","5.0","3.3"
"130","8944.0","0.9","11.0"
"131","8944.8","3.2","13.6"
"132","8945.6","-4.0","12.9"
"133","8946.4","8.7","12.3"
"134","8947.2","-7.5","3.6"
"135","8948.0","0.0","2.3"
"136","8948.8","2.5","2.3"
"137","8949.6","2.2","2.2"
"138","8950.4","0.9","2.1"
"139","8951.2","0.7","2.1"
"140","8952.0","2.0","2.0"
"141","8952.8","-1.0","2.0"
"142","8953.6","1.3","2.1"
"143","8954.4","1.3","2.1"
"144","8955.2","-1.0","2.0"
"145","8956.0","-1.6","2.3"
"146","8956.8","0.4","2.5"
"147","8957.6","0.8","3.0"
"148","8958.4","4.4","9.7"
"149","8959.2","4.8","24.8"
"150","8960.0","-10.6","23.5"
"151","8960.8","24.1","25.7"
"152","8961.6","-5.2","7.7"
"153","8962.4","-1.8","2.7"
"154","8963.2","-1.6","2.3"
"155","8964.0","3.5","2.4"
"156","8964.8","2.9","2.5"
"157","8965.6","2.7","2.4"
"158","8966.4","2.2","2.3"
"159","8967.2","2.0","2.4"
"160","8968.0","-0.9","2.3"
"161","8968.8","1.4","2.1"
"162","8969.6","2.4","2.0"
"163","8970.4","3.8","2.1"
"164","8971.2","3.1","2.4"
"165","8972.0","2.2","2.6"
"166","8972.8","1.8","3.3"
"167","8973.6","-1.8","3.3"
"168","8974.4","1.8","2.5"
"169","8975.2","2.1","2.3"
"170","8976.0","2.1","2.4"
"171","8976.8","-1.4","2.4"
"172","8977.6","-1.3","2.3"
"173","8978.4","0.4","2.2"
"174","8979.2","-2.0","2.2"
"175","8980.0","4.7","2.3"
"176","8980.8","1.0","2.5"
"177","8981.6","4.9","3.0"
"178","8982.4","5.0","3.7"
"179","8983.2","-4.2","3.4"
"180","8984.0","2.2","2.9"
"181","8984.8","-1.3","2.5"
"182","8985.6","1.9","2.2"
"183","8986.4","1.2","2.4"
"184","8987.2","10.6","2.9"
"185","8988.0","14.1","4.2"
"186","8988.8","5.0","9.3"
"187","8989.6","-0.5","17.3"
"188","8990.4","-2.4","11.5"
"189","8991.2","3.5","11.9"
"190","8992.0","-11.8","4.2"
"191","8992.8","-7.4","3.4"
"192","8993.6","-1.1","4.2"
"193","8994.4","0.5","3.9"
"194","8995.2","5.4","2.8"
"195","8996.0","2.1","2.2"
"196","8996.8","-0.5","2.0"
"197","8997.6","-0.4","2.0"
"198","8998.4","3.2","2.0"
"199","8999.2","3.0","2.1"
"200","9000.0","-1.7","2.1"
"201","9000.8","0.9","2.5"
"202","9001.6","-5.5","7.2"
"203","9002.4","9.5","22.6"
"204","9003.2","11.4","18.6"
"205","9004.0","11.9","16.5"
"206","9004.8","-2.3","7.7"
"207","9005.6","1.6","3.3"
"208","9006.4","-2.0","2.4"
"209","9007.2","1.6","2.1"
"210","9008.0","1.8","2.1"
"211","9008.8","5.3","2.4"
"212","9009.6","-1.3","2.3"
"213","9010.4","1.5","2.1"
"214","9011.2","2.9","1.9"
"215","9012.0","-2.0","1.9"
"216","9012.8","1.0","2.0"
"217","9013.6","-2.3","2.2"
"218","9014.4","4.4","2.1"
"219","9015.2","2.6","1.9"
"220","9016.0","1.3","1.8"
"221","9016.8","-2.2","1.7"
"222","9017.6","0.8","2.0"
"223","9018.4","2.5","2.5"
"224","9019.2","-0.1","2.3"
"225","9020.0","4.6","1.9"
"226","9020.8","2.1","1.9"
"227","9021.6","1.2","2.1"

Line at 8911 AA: H-beta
